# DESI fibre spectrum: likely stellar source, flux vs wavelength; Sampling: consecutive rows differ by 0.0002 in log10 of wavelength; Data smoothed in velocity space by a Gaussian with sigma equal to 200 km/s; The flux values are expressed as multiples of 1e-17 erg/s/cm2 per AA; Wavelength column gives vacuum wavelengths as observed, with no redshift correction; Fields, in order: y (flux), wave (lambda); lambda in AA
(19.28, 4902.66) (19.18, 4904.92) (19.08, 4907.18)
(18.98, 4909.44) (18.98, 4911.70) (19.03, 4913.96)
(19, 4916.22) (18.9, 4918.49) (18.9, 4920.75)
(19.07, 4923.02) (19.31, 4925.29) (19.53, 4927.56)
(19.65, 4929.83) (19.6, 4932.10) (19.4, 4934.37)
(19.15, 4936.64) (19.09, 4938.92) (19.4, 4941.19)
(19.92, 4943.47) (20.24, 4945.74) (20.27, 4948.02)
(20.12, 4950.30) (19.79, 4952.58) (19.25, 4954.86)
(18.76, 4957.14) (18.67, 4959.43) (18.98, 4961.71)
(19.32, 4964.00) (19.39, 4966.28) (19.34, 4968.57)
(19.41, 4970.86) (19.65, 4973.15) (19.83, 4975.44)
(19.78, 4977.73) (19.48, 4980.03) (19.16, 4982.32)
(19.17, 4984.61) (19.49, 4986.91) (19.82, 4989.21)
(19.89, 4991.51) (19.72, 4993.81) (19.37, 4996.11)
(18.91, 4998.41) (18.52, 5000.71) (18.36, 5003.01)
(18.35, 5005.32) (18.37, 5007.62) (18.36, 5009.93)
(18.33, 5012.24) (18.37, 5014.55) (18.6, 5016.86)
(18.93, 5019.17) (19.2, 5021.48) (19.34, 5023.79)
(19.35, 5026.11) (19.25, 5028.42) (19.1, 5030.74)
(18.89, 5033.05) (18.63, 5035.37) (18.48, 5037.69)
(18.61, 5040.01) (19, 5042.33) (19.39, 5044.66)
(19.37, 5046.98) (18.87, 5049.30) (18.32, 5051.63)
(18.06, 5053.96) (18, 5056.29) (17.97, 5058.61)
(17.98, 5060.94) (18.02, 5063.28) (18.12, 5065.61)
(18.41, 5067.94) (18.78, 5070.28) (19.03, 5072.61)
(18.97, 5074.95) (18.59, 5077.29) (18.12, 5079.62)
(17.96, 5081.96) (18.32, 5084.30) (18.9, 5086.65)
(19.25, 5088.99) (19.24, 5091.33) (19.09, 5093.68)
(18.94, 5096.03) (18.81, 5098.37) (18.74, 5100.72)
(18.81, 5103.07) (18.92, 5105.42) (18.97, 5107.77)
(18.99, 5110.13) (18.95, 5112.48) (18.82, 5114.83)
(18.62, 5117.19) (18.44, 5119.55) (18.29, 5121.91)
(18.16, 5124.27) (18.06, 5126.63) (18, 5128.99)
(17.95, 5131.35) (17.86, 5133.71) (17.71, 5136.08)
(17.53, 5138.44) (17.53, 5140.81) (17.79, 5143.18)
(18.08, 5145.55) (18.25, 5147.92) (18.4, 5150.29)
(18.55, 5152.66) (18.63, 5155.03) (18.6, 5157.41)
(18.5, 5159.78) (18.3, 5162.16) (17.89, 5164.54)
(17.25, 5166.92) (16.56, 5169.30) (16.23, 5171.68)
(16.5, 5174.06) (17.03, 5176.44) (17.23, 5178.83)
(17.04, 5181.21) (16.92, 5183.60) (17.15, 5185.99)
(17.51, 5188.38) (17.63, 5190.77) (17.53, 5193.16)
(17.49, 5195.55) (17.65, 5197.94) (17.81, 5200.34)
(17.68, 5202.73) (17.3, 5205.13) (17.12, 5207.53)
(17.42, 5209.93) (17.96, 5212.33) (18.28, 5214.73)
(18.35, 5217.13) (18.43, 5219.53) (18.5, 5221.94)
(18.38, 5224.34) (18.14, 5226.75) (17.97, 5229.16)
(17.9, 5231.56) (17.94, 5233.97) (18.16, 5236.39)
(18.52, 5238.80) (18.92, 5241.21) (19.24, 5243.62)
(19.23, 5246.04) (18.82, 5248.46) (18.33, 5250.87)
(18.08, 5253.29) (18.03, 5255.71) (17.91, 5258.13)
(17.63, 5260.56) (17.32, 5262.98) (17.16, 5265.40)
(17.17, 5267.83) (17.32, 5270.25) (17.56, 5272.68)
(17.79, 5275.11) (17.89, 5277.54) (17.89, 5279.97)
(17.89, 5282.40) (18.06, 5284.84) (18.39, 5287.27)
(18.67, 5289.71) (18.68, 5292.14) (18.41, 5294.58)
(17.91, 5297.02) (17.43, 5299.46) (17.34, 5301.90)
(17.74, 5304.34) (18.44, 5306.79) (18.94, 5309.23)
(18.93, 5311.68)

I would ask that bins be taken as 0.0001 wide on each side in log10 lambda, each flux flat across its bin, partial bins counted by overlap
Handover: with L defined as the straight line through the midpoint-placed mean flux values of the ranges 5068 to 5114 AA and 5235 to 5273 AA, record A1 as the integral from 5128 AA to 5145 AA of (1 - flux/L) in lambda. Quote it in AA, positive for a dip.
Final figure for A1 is 0.8 AA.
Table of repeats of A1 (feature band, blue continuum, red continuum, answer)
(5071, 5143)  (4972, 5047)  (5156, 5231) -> -0.8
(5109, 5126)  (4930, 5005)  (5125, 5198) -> -0.5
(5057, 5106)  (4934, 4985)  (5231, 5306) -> 0.8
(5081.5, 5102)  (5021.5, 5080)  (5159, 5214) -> -0.6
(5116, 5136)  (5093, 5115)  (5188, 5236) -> 0.6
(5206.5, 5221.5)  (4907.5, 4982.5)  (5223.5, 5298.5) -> 0.3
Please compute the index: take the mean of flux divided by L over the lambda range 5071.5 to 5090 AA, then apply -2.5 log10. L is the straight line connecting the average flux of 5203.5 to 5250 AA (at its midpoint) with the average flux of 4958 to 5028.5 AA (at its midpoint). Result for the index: 0.01 mag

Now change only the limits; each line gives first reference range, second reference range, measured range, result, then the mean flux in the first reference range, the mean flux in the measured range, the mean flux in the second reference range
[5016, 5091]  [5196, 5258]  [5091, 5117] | -0.02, 18.7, 18.9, 18.2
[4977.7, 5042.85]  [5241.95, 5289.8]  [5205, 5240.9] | 0.01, 19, 18.1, 18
